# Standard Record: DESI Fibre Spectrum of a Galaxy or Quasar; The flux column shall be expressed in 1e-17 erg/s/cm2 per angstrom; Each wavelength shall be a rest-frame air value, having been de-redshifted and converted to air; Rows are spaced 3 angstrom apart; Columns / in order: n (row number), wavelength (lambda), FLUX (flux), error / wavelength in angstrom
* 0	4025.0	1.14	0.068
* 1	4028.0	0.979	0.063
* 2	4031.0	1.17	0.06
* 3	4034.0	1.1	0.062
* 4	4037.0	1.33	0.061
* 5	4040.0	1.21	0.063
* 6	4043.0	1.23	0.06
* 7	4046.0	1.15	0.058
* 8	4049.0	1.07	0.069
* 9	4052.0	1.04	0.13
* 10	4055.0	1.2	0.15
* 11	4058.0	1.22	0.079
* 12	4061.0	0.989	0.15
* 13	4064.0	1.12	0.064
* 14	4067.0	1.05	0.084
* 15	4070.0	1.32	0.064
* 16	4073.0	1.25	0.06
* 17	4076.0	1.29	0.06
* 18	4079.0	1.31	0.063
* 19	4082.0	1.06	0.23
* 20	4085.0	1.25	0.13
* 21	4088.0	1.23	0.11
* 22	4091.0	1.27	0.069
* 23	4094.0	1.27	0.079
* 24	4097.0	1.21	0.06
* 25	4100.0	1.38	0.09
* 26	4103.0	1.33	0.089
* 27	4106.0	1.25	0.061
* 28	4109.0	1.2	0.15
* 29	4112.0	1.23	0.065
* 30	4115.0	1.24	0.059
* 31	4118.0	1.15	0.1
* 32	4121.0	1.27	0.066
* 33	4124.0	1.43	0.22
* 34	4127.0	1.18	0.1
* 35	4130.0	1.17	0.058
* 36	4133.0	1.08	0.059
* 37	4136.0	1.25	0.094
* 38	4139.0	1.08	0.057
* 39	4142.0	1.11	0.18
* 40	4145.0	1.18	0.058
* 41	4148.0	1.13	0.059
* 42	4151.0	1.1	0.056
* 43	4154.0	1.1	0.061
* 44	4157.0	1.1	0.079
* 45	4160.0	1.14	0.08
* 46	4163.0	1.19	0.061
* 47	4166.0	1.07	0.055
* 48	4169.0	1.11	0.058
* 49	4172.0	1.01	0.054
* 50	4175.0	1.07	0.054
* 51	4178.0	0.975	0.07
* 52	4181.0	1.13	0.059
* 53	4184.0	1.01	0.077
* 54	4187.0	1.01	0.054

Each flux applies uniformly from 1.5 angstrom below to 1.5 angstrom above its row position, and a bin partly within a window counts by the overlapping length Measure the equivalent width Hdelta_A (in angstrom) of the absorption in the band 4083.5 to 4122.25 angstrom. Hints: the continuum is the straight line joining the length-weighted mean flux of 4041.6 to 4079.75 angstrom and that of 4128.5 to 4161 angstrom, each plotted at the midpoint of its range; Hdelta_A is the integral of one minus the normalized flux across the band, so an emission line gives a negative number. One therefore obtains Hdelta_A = -3.44 angstrom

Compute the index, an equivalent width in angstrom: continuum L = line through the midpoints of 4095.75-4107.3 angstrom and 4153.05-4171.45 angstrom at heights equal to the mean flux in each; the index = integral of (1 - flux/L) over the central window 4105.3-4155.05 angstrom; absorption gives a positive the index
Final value 1.01 angstrom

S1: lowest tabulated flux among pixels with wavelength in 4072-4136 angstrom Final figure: 1.06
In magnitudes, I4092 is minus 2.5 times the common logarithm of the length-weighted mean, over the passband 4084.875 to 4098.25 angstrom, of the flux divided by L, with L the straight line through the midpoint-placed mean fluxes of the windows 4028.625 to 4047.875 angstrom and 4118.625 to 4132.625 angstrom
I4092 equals -0.02 mag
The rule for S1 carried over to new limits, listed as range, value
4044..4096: 0.989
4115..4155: 1.08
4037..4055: 1.04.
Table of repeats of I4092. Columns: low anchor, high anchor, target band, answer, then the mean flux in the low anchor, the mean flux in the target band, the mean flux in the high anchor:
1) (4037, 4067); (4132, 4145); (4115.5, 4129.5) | -0.10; 1.14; 1.25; 1.14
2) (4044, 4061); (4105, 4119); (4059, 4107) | -0.05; 1.13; 1.22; 1.21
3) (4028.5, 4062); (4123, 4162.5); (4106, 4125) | -0.09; 1.15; 1.25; 1.16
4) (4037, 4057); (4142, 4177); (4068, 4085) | -0.08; 1.17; 1.24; 1.11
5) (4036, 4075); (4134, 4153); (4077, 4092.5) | -0.06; 1.17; 1.23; 1.14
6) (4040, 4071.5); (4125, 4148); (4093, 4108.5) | -0.12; 1.14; 1.28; 1.15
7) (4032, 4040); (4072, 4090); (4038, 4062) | 0.07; 1.21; 1.15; 1.23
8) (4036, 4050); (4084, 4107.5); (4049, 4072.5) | 0.08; 1.2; 1.13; 1.27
